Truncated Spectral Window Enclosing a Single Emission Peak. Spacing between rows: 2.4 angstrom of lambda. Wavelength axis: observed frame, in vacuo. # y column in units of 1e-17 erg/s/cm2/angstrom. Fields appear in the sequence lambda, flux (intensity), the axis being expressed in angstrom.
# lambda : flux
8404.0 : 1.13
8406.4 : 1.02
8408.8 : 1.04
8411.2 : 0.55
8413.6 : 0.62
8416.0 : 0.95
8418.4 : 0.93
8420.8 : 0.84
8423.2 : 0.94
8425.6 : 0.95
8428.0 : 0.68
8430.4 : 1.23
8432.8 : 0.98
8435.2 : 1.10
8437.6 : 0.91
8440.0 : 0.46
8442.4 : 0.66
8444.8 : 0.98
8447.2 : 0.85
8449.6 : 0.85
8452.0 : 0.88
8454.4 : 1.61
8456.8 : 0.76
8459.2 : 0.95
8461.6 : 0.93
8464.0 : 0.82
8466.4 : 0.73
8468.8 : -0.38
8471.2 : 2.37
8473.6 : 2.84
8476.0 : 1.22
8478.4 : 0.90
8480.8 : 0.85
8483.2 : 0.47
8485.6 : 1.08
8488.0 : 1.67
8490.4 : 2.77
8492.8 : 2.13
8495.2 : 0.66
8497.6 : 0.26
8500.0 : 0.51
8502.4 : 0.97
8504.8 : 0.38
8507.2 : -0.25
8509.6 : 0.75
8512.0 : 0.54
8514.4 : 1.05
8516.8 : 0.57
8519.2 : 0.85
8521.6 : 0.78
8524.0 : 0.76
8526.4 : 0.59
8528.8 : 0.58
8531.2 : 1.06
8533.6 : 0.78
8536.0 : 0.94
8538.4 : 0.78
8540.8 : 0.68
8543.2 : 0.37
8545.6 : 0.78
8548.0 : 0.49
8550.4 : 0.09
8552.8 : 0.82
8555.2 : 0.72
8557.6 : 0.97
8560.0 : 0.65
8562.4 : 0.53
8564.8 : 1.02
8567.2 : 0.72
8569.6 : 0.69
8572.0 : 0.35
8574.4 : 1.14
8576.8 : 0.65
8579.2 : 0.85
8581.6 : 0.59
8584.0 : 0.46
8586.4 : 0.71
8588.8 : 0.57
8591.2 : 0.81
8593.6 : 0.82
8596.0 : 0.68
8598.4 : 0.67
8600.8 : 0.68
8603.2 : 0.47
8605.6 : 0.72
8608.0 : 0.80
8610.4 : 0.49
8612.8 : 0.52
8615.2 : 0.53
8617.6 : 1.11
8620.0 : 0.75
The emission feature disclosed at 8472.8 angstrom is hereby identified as [S II] 6716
